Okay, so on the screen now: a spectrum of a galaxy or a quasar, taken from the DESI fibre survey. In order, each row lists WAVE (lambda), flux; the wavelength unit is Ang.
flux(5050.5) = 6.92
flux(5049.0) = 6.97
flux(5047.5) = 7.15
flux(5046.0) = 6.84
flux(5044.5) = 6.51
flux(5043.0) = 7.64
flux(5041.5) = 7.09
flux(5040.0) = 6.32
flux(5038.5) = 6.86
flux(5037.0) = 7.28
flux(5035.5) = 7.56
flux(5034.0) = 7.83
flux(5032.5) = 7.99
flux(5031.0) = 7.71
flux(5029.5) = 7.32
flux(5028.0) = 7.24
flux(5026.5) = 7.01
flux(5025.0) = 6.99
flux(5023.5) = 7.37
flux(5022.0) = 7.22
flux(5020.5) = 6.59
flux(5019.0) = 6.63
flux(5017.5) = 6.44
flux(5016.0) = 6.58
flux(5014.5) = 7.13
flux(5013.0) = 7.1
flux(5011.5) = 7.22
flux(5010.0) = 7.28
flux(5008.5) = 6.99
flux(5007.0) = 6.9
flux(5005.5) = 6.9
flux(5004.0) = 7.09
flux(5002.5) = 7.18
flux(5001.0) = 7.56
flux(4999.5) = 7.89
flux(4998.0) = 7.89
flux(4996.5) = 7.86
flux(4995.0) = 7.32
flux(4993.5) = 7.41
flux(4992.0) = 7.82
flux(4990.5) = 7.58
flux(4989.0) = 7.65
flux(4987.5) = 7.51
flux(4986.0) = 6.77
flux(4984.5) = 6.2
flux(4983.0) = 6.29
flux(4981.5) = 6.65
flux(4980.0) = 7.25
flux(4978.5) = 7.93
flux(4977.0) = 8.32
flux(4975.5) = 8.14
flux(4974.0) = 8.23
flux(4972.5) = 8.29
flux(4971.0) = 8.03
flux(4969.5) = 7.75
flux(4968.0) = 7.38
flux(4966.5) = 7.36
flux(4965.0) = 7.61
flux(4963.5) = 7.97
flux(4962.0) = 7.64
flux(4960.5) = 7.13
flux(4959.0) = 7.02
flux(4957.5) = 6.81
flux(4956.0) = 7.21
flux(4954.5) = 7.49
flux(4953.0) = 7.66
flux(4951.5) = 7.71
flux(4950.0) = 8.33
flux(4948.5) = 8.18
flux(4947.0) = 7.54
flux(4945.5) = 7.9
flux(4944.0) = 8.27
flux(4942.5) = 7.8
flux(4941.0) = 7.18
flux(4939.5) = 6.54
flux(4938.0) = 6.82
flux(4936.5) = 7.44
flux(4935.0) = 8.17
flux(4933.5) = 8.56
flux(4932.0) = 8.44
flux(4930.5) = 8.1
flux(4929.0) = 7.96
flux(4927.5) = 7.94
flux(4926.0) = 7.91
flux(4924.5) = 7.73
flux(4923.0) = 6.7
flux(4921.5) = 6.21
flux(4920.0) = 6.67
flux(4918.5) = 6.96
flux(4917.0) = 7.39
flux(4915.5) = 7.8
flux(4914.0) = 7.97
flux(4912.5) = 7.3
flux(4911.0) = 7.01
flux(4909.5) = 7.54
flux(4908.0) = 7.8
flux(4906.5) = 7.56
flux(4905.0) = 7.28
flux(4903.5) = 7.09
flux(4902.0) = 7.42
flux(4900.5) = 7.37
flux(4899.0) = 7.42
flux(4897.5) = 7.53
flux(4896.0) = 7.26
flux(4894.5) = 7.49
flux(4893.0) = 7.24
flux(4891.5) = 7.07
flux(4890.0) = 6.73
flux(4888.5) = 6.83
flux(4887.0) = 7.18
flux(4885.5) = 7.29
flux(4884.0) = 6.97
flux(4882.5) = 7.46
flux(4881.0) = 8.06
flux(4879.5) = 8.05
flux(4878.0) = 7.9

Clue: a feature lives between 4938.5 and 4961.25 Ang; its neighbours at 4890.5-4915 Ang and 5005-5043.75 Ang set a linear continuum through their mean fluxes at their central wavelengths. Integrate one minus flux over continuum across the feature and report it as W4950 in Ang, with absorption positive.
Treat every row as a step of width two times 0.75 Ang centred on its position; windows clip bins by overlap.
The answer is -0.7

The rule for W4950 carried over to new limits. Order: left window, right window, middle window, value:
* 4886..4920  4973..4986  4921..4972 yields -1.9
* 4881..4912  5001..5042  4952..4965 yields -0.3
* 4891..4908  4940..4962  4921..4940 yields -0.3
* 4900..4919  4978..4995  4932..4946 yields -0.6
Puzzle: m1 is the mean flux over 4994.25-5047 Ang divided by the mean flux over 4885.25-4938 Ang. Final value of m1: 1.0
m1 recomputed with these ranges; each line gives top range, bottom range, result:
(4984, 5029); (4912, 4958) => 0.95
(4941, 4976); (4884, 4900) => 1.07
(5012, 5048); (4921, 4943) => 0.94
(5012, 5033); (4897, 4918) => 0.95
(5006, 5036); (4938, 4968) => 0.95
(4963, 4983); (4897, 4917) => 1.03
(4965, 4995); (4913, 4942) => 1.00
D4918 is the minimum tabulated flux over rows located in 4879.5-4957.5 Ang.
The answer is 6.21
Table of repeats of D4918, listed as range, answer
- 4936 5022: 6.2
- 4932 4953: 6.54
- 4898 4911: 7.01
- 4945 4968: 6.81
